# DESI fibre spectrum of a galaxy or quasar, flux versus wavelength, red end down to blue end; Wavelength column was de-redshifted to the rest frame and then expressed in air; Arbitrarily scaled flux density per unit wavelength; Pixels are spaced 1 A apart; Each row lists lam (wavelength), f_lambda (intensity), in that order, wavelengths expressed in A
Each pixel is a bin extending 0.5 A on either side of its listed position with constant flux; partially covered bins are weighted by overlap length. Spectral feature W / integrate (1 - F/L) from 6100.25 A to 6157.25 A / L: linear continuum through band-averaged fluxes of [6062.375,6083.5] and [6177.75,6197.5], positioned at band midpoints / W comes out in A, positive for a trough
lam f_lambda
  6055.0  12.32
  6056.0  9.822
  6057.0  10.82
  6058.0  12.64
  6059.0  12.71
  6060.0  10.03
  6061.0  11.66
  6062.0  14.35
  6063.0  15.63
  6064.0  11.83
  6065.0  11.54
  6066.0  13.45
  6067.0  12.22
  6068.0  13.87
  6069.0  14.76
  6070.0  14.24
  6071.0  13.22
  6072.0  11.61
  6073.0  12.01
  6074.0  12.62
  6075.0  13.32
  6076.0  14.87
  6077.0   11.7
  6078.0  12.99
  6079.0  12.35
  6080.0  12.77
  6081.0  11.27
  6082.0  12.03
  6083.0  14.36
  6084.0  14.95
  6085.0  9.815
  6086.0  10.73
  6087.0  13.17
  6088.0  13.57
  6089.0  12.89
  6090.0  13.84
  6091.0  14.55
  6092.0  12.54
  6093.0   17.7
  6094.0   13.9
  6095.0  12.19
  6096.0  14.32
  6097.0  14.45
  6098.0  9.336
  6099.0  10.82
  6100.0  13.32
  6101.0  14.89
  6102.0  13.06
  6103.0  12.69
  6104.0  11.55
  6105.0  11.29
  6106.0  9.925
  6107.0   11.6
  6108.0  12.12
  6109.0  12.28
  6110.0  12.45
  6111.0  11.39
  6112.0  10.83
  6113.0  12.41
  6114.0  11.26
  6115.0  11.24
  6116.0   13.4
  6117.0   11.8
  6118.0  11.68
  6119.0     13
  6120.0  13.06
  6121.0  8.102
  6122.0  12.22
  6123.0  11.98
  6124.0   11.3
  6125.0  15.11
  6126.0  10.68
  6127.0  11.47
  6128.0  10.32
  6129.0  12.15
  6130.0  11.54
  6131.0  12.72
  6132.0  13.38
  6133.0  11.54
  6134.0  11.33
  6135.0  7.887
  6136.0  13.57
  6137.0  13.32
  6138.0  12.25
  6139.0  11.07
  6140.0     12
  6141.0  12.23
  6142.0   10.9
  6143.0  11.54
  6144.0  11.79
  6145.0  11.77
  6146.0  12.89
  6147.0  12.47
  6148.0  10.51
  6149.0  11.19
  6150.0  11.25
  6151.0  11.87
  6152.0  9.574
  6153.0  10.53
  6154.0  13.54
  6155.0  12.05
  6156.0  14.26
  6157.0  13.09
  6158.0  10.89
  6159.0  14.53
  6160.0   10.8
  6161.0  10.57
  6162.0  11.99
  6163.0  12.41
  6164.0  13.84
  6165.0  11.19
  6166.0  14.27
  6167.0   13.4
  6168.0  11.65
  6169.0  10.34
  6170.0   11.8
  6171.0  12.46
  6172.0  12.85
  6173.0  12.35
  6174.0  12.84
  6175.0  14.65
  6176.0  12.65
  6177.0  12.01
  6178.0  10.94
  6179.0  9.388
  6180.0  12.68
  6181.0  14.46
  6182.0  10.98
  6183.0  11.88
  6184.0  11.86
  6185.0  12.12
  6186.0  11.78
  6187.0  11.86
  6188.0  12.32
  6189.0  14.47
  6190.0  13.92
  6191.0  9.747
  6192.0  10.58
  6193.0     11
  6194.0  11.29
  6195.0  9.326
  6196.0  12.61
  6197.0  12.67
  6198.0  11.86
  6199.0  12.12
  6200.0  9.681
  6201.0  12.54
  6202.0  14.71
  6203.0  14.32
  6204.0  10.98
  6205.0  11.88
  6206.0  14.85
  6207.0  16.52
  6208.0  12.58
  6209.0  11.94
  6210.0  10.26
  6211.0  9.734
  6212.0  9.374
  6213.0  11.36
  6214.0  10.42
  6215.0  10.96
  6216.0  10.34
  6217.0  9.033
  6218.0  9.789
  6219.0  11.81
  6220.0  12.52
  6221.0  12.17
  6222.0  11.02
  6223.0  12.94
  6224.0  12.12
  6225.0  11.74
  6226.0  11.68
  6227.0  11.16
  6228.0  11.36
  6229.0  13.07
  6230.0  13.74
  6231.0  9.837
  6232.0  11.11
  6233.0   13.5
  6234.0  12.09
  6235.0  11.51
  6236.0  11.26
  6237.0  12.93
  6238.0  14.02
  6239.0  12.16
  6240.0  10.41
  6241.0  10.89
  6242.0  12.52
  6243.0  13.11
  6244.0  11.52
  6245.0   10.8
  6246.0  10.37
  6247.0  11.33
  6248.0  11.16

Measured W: 2.4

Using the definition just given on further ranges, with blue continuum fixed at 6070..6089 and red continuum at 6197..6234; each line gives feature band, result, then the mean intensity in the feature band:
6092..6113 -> 0.1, 12.5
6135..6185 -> 0.4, 12.1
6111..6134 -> 1.0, 11.9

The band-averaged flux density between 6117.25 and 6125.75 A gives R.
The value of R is 12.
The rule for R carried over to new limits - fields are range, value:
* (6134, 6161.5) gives 11.8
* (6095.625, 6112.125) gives 12.1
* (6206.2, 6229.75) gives 11.5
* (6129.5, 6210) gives 12.1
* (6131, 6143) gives 11.8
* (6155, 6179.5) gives 12.3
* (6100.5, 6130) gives 11.9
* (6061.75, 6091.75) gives 13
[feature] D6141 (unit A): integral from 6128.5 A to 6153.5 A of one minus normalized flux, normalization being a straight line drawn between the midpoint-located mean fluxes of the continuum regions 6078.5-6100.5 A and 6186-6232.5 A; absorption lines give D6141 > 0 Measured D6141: 1.6 A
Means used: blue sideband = 12.9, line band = 11.7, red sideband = 11.8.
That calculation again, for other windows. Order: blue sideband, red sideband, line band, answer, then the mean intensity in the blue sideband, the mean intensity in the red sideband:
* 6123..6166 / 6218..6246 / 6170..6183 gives -0.44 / 11.9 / 11.9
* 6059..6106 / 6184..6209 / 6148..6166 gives 0.73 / 12.9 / 12.3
